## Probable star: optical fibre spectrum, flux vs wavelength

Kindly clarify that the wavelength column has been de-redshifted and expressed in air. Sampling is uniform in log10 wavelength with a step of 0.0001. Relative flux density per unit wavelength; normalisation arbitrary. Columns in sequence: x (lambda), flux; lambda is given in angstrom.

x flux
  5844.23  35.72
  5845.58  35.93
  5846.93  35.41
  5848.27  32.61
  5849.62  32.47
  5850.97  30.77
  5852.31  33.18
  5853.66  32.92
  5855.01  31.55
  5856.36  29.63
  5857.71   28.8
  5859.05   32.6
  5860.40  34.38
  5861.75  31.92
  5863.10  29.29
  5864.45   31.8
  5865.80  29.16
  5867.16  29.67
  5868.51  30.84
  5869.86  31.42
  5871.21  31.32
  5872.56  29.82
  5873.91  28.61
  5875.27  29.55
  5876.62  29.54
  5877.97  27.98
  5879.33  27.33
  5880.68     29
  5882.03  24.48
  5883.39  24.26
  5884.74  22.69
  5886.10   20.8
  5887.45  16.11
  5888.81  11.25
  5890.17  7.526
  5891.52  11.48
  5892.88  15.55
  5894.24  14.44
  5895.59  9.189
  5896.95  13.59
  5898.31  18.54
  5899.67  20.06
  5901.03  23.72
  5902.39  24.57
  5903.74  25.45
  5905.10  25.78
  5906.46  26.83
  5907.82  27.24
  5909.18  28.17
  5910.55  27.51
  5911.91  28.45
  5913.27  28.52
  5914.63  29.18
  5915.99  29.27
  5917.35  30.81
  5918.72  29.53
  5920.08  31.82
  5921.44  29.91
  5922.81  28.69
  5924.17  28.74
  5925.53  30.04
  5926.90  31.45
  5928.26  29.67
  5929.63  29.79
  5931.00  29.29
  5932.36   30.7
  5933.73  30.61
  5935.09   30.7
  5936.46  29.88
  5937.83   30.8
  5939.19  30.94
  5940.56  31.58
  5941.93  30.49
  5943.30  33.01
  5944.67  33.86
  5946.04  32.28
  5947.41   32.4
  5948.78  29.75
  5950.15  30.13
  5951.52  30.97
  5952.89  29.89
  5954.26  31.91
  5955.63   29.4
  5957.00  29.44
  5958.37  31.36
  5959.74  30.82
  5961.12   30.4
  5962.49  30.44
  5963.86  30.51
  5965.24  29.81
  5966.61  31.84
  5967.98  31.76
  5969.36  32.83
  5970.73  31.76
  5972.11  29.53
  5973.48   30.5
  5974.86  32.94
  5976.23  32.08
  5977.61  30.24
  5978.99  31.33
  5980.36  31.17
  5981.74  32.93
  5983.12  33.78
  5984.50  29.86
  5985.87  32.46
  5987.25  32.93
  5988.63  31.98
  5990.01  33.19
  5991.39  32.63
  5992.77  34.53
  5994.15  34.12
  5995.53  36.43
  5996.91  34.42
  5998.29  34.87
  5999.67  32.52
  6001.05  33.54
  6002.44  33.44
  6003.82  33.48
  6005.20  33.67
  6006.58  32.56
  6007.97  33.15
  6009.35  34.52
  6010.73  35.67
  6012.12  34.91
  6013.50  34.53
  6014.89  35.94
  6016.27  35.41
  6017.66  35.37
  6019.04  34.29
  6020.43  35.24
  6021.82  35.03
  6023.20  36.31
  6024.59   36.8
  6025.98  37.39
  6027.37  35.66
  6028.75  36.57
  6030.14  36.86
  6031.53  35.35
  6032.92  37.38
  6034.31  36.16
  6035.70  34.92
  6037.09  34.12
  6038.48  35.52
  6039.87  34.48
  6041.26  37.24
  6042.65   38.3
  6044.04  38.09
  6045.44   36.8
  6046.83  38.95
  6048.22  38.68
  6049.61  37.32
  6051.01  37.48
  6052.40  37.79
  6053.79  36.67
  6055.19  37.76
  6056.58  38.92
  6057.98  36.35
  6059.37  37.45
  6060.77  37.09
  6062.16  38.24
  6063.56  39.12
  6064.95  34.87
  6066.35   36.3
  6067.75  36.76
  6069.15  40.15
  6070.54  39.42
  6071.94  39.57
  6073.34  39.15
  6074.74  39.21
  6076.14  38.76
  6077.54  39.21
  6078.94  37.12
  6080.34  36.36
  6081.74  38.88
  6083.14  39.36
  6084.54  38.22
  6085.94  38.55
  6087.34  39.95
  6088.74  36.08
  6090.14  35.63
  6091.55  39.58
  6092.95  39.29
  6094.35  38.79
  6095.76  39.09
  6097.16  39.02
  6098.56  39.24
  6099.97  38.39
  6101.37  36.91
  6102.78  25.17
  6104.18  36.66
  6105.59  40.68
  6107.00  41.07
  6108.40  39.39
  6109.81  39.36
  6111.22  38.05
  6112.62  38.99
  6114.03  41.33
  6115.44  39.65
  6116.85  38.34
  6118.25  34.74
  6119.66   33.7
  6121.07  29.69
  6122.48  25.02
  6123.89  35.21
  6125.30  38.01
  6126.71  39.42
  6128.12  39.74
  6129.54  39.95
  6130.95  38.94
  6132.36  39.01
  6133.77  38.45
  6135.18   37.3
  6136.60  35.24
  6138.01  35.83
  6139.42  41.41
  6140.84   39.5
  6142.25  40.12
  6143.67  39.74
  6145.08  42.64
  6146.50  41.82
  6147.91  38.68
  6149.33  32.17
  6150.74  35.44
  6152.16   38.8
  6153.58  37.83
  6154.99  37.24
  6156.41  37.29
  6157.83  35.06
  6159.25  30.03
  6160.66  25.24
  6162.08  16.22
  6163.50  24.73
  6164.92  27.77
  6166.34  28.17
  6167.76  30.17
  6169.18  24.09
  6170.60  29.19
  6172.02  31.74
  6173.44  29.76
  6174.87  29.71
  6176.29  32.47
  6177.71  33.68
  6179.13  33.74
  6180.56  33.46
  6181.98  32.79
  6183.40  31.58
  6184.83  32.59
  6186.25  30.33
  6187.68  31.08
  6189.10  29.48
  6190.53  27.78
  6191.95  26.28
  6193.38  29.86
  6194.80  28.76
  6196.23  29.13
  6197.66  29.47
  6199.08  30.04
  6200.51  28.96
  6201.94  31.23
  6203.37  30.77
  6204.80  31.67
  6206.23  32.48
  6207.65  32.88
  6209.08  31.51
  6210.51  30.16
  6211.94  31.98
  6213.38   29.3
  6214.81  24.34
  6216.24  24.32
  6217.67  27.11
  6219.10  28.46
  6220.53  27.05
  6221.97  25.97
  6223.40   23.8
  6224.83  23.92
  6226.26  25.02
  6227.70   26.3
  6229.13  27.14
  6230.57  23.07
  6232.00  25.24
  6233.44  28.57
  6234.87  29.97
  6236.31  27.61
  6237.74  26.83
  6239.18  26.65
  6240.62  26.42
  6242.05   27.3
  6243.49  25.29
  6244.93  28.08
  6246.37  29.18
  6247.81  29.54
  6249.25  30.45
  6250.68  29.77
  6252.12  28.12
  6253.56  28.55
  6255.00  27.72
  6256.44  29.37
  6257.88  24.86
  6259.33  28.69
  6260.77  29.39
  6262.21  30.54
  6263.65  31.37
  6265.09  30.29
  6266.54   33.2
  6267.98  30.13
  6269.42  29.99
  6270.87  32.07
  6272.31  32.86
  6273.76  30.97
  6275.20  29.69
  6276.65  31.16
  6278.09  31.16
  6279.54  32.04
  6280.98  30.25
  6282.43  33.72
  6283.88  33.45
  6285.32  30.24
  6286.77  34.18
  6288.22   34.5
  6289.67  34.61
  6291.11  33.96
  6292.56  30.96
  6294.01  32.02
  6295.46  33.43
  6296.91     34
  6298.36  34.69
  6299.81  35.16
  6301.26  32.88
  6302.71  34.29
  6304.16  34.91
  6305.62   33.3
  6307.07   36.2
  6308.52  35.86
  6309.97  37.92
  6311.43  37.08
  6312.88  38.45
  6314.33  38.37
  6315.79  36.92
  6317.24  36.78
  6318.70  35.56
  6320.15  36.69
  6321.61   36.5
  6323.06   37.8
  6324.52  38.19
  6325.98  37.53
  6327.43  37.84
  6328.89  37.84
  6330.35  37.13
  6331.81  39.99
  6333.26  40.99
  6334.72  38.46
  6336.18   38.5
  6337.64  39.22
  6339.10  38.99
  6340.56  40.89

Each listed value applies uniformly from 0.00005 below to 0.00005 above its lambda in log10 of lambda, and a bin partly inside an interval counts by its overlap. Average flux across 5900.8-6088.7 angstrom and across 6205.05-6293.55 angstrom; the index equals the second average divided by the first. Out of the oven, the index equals 0.9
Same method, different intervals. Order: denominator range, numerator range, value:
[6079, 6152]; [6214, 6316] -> 0.81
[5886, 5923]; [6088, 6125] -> 1.63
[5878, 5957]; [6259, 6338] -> 1.31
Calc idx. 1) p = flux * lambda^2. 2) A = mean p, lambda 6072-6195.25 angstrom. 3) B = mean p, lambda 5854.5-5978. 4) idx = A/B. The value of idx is 1.35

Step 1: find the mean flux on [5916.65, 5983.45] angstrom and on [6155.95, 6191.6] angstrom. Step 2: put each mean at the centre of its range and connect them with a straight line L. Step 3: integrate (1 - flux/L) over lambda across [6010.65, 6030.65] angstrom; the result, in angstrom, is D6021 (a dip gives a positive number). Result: -3.4 angstrom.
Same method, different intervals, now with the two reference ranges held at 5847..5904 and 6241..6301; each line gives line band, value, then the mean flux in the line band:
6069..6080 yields -4.2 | 38.9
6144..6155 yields -3.4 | 38.2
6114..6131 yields -4.3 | 36.1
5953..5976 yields -3.6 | 31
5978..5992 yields -2.7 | 32.2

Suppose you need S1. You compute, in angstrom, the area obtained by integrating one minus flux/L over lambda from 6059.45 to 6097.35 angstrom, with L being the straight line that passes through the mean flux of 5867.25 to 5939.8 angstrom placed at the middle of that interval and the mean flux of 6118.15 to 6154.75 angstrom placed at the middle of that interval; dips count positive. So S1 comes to -4.24 angstrom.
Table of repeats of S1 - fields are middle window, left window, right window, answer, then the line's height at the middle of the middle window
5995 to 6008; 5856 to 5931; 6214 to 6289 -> -3.4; 26.8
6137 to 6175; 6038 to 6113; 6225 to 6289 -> 0.8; 34.1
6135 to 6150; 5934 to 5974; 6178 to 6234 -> -4.7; 29.5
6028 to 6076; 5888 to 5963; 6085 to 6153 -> -4.7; 34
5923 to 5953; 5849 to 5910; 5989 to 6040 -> -1.2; 29.5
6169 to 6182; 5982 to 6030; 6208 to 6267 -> -0.7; 29.6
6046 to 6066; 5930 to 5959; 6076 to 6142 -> -1.2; 35.5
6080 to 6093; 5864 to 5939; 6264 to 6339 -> -3.5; 30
